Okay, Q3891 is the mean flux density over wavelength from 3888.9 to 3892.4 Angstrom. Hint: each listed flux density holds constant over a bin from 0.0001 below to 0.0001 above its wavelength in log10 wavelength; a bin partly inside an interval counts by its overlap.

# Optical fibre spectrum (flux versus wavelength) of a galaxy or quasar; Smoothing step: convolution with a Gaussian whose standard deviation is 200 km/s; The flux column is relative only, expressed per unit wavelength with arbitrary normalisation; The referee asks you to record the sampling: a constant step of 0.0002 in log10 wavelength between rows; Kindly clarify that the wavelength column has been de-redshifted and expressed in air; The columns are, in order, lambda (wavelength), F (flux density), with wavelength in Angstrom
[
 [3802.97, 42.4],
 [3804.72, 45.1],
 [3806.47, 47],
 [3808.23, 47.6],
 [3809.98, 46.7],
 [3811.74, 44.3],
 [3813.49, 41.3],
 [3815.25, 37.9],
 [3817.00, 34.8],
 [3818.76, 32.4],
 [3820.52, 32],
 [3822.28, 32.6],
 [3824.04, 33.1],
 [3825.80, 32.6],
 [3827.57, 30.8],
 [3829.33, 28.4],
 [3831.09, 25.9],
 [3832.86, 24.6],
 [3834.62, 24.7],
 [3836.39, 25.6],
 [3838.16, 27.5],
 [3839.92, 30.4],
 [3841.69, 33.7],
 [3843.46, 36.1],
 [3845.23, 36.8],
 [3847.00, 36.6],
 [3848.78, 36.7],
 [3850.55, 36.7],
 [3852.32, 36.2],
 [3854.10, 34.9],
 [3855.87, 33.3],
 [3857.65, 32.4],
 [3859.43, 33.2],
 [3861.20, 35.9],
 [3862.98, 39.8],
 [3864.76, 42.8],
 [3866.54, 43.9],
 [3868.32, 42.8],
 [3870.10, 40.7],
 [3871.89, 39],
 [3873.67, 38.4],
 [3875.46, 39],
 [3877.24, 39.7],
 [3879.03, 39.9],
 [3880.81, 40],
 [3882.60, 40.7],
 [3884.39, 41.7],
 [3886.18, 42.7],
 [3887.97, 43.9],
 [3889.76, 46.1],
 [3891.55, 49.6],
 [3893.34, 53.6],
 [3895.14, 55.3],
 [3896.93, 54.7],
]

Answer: 47.9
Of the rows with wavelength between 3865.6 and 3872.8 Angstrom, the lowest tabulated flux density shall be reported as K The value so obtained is 39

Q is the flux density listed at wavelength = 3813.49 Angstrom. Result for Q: 41.3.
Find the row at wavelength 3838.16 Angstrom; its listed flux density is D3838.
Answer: 27.5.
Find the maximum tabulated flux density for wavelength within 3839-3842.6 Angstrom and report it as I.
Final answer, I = 33.7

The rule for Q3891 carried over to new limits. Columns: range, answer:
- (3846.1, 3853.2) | 36.5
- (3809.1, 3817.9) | 41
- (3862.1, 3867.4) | 42.2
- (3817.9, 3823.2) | 32.3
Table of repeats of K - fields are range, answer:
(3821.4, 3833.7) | 24.6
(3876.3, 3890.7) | 39.7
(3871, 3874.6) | 38.4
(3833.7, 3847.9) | 24.7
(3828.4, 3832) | 25.9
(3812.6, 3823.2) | 32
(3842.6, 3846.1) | 36.1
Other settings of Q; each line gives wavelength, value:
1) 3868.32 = 42.8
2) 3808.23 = 47.6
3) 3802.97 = 42.4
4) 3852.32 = 36.2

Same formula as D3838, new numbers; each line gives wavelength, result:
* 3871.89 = 39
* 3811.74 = 44.3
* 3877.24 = 39.7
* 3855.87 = 33.3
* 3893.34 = 53.6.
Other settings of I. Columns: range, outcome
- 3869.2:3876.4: 40.7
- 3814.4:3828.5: 37.9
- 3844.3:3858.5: 36.8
